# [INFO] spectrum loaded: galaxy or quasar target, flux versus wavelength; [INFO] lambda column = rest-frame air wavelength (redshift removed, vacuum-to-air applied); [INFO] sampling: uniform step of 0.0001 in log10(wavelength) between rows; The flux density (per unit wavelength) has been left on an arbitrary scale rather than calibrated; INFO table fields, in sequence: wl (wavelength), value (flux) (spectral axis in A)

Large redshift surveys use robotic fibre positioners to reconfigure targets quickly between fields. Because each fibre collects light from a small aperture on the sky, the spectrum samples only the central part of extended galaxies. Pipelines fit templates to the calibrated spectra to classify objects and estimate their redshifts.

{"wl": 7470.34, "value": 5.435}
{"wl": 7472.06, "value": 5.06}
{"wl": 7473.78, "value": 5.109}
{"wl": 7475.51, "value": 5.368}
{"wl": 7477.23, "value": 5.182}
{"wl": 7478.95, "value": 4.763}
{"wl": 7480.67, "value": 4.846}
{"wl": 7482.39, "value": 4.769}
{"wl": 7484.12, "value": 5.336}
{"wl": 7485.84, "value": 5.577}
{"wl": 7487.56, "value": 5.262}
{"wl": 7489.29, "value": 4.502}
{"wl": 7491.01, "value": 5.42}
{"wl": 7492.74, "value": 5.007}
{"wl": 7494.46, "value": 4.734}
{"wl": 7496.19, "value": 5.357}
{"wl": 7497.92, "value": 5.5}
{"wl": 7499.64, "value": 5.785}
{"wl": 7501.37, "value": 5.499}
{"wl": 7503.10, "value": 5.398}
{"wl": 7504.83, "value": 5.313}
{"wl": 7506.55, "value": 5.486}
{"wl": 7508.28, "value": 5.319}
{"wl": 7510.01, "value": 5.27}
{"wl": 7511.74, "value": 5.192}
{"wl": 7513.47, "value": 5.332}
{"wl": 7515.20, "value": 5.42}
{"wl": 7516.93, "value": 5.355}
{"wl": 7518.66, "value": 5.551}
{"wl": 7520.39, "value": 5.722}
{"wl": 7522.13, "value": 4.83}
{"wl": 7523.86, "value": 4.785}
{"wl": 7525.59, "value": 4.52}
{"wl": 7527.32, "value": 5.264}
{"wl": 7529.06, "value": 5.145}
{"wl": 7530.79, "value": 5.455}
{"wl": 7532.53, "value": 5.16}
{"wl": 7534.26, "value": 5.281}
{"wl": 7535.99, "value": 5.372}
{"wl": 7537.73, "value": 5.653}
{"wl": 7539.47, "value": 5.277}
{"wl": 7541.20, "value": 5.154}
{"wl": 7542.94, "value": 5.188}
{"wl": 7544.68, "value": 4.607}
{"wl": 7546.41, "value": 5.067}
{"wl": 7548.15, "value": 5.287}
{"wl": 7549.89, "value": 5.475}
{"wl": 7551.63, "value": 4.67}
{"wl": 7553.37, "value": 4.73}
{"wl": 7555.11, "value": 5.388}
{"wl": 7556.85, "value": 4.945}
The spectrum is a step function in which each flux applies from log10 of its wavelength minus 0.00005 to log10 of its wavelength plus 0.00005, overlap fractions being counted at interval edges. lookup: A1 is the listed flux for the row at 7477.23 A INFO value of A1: 5.182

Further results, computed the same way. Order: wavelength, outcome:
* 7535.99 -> 5.372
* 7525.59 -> 4.52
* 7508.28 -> 5.319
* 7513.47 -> 5.332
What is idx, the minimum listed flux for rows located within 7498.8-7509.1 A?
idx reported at 5.313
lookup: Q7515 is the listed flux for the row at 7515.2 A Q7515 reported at 5.42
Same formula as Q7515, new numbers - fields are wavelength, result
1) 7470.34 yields 5.435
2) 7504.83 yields 5.313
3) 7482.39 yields 4.769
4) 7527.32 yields 5.264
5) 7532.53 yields 5.16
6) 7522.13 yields 4.83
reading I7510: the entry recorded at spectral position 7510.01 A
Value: 5.27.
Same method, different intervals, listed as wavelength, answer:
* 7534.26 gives 5.281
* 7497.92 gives 5.5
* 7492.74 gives 5.007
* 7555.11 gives 5.388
